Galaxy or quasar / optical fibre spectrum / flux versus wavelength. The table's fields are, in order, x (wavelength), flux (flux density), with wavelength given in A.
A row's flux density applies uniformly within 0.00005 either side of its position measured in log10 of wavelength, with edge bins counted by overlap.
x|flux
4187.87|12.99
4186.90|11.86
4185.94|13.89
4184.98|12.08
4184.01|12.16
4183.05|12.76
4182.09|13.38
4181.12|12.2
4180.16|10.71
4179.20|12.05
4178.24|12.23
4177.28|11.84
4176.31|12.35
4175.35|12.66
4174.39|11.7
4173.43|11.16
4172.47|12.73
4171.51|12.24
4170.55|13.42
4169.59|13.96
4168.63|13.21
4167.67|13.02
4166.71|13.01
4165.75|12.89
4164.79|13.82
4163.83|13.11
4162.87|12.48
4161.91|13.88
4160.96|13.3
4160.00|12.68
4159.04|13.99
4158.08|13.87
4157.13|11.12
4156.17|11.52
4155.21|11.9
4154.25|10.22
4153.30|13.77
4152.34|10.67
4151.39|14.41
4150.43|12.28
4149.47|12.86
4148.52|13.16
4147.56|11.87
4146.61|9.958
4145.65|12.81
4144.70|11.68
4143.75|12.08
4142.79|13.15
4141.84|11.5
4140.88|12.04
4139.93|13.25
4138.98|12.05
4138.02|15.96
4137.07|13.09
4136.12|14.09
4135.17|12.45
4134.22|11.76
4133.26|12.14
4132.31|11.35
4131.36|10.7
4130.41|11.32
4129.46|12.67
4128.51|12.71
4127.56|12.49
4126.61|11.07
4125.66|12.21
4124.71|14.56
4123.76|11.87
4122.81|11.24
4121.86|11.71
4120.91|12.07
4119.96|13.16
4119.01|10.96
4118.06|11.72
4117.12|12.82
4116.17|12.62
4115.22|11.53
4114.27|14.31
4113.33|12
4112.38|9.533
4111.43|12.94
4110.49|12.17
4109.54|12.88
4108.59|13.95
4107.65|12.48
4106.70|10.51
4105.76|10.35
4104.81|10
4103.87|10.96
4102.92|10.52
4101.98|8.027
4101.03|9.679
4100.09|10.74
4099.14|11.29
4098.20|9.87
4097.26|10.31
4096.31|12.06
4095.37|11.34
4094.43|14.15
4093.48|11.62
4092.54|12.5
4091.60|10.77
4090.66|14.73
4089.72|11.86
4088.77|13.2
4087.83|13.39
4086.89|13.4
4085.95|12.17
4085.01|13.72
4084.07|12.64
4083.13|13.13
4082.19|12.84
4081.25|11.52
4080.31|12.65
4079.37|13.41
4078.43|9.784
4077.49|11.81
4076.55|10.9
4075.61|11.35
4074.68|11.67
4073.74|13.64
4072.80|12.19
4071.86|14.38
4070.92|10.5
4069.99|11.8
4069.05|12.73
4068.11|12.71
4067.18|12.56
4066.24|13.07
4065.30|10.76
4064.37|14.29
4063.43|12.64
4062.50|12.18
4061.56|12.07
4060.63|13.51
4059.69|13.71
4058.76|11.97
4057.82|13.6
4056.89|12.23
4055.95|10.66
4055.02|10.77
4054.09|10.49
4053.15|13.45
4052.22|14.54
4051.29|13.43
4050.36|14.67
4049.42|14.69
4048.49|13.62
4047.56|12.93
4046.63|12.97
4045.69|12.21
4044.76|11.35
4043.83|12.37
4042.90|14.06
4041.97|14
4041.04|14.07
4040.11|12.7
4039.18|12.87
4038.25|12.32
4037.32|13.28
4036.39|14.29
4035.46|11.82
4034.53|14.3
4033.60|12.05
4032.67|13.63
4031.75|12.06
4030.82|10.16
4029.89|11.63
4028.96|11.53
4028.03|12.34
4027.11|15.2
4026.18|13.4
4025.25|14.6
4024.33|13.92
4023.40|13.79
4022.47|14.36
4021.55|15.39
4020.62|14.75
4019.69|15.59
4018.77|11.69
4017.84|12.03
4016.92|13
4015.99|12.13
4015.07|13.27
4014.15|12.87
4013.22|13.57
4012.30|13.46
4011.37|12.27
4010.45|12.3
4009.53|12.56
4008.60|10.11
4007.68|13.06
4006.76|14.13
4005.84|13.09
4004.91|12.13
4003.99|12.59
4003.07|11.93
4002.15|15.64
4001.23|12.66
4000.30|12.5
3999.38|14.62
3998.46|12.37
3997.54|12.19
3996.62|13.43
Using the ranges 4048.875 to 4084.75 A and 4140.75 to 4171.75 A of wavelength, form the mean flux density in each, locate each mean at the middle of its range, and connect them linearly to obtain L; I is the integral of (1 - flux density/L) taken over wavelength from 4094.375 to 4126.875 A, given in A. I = 2.43 A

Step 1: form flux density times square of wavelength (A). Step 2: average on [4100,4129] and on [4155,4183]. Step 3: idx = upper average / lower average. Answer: 1.1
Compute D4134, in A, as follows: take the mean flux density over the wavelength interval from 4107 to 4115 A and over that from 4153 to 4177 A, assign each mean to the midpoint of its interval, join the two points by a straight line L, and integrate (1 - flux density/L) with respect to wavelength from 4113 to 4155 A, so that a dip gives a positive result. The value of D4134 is 0.8 A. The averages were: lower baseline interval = 12.5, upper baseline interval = 12.7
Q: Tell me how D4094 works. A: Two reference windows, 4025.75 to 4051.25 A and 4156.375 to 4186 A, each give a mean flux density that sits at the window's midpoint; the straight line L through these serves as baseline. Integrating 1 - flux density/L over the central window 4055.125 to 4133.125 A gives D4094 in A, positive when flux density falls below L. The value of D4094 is 4.9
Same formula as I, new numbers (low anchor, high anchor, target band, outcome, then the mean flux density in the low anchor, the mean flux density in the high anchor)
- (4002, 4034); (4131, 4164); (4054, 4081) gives 1.2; 13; 12.5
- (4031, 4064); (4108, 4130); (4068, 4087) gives 0.5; 12.9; 12.3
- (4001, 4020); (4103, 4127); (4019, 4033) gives -0.8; 12.8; 12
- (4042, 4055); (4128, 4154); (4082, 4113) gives 2.3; 13.1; 12.4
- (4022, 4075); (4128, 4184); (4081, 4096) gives 0.0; 12.9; 12.5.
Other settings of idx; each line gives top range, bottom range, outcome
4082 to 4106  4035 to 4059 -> 0.93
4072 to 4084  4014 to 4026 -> 0.92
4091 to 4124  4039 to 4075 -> 0.93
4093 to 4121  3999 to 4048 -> 0.92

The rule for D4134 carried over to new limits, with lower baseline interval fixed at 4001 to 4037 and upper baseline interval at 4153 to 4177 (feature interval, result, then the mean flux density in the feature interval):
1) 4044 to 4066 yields 0.4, 12.7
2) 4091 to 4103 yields 1.7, 11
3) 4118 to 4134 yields 1.0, 12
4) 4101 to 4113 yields 1.6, 11.1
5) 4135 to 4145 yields -0.1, 12.9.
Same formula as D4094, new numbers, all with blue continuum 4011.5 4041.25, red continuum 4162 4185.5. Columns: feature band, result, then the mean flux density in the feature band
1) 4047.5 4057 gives 0.1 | 12.9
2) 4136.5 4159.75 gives 0.4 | 12.5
